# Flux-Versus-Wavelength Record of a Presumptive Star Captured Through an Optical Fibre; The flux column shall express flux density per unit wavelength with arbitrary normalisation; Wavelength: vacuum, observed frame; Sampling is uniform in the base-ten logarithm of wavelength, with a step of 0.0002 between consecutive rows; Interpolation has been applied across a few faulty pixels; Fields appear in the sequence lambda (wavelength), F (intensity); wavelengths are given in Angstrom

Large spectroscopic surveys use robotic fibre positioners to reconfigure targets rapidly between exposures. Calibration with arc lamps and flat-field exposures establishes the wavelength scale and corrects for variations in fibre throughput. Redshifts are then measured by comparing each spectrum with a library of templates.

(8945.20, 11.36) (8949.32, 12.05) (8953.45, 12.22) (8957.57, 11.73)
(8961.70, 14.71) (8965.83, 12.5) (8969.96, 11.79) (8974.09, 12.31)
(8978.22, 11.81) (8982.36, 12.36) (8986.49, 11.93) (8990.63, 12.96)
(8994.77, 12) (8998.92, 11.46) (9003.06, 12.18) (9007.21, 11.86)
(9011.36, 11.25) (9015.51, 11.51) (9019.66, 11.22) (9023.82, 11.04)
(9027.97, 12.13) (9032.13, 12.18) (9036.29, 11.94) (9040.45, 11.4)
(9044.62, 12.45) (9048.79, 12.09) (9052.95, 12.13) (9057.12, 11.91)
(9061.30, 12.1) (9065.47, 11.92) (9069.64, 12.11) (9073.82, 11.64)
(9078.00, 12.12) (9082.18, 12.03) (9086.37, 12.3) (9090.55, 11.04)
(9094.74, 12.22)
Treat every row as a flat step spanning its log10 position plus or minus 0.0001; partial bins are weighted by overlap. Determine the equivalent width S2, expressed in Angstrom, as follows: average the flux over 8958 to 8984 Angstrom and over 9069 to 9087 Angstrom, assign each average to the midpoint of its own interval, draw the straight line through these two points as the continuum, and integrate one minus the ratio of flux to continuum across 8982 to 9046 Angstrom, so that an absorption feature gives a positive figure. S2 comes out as 2.5 Angstrom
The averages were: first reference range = 12.5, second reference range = 12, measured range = 11.8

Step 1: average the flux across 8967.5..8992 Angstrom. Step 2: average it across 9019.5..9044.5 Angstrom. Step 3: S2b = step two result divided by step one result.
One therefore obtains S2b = 1.0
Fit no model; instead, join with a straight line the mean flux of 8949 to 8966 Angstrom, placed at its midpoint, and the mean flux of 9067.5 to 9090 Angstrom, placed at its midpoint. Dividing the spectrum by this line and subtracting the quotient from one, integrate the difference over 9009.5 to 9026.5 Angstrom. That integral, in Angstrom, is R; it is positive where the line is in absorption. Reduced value 1.5 Angstrom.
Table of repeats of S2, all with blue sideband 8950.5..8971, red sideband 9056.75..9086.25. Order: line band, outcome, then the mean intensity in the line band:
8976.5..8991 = 0.3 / 12.2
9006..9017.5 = 0.8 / 11.5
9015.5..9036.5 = 1.0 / 11.7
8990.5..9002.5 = 0.4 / 12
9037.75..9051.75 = 0.2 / 12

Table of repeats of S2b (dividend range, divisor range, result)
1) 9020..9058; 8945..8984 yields 0.96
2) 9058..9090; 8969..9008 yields 0.99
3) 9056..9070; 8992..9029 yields 1.03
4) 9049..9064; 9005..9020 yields 1.05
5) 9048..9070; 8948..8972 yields 0.96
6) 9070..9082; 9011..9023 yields 1.06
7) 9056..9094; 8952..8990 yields 0.96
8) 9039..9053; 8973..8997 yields 0.98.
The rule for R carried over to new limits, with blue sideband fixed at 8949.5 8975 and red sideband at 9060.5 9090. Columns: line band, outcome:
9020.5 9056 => 0.8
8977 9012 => 1.0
